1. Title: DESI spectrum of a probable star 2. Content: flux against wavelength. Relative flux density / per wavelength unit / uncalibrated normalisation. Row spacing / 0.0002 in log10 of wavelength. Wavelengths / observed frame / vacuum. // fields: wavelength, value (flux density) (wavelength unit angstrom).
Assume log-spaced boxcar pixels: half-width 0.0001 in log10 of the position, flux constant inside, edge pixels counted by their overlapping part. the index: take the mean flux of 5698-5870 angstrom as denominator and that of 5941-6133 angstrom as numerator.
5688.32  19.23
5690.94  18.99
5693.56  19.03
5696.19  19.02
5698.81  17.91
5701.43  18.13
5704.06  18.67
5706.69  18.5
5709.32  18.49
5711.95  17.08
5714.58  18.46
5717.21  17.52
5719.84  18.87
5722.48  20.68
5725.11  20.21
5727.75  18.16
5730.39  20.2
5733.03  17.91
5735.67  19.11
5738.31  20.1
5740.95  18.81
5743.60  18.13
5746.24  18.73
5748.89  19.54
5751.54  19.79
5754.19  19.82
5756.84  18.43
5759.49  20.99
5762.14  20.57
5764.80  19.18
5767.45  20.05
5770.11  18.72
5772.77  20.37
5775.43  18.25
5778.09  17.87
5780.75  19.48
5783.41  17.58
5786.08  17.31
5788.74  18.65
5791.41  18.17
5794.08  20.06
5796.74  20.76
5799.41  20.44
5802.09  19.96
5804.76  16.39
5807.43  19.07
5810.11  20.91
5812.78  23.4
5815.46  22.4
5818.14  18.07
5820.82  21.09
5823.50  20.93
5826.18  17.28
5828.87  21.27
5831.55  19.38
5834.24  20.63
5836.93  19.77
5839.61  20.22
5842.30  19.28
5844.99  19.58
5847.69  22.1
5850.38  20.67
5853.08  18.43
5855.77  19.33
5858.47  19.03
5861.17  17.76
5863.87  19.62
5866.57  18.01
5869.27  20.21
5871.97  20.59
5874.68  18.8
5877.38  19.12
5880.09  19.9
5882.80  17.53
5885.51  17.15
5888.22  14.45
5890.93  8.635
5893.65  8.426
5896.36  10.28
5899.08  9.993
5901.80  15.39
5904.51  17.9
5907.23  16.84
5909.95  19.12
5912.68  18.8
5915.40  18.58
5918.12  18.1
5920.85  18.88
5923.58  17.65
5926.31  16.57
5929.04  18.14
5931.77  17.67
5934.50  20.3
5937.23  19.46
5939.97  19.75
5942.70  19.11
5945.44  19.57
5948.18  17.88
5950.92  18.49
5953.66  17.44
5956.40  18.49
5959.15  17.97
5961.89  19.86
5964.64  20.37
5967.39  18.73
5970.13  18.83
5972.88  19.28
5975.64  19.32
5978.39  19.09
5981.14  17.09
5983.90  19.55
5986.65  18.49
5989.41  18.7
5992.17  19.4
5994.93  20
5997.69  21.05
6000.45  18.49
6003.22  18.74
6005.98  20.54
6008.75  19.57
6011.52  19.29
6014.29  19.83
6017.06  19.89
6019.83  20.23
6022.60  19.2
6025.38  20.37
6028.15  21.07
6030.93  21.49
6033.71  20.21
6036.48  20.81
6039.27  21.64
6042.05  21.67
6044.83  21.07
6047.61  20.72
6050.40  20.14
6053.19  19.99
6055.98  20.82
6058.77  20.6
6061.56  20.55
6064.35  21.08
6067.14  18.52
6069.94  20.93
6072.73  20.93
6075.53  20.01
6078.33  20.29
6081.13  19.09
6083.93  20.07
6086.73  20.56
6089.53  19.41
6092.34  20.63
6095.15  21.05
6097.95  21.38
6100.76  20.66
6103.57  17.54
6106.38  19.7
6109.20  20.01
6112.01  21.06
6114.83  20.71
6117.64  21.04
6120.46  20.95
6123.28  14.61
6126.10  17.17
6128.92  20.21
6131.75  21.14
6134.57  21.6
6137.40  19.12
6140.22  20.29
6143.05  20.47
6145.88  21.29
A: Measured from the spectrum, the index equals 1.0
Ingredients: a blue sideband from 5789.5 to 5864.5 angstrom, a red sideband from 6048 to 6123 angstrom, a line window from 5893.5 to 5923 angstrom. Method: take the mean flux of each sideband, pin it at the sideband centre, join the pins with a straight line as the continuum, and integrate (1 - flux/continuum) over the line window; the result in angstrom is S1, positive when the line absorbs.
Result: 5.8 angstrom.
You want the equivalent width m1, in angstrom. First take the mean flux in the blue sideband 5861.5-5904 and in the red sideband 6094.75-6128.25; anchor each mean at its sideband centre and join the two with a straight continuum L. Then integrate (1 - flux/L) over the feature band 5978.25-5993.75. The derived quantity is -1.0 angstrom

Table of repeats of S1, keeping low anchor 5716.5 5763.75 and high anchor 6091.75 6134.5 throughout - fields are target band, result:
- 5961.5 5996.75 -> 1.0 angstrom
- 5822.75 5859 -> -0.7 angstrom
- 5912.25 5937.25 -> 1.6 angstrom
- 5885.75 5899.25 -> 5.9 angstrom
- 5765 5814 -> 0.3 angstrom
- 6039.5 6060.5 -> -1.0 angstrom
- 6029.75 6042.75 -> -0.9 angstrom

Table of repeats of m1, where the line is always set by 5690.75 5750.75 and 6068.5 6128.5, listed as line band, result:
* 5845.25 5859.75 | -0.5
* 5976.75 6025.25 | 0.6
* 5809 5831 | -1.8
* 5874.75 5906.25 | 7.6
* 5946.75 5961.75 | 1.0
